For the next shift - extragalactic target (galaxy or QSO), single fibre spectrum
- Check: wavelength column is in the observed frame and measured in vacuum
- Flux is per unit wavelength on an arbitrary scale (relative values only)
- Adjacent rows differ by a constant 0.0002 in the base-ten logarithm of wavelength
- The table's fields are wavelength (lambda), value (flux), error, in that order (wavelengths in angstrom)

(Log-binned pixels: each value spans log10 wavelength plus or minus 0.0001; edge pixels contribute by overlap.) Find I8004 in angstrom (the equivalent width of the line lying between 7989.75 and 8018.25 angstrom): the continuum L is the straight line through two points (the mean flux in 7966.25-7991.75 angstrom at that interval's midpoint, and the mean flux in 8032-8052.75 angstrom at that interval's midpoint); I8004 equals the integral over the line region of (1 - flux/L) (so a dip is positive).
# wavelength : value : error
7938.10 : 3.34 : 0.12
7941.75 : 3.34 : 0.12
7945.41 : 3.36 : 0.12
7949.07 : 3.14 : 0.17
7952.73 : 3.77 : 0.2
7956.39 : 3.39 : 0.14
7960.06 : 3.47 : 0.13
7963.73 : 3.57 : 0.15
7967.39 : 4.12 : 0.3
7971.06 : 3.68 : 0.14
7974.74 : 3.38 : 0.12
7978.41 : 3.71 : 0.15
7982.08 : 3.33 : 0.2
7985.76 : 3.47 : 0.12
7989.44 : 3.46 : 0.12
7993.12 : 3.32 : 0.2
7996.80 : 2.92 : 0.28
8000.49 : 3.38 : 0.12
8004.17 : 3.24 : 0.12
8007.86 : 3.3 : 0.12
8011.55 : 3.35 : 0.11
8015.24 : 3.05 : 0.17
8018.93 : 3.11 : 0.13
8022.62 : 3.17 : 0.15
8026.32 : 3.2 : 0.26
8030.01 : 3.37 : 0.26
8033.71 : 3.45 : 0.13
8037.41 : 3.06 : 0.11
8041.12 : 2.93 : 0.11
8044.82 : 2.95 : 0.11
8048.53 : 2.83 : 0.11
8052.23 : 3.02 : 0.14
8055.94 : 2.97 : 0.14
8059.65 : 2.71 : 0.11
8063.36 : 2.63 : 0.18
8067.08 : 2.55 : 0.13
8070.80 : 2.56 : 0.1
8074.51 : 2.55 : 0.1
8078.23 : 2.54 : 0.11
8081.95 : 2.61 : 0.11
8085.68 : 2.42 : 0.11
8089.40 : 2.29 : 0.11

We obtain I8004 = 1.1 angstrom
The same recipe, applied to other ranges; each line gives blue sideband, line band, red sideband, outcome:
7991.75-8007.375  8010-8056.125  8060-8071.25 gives -3.39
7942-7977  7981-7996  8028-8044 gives 0.17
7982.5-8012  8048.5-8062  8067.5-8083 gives -0.62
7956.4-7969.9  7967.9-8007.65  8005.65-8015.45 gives 0.60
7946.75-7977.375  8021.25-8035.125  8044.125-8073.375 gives -1.29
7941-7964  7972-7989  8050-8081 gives -1.24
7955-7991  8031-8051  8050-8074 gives -0.87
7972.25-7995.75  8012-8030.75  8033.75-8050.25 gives -0.18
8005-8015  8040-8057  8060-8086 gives -0.60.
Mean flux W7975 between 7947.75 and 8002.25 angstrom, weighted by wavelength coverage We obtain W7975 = 3.48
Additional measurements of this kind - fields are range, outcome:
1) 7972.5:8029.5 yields 3.3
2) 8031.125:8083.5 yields 2.82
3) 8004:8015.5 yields 3.26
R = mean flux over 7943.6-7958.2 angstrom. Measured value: 3.42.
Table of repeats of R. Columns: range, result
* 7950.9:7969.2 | 3.66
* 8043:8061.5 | 2.9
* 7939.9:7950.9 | 3.28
